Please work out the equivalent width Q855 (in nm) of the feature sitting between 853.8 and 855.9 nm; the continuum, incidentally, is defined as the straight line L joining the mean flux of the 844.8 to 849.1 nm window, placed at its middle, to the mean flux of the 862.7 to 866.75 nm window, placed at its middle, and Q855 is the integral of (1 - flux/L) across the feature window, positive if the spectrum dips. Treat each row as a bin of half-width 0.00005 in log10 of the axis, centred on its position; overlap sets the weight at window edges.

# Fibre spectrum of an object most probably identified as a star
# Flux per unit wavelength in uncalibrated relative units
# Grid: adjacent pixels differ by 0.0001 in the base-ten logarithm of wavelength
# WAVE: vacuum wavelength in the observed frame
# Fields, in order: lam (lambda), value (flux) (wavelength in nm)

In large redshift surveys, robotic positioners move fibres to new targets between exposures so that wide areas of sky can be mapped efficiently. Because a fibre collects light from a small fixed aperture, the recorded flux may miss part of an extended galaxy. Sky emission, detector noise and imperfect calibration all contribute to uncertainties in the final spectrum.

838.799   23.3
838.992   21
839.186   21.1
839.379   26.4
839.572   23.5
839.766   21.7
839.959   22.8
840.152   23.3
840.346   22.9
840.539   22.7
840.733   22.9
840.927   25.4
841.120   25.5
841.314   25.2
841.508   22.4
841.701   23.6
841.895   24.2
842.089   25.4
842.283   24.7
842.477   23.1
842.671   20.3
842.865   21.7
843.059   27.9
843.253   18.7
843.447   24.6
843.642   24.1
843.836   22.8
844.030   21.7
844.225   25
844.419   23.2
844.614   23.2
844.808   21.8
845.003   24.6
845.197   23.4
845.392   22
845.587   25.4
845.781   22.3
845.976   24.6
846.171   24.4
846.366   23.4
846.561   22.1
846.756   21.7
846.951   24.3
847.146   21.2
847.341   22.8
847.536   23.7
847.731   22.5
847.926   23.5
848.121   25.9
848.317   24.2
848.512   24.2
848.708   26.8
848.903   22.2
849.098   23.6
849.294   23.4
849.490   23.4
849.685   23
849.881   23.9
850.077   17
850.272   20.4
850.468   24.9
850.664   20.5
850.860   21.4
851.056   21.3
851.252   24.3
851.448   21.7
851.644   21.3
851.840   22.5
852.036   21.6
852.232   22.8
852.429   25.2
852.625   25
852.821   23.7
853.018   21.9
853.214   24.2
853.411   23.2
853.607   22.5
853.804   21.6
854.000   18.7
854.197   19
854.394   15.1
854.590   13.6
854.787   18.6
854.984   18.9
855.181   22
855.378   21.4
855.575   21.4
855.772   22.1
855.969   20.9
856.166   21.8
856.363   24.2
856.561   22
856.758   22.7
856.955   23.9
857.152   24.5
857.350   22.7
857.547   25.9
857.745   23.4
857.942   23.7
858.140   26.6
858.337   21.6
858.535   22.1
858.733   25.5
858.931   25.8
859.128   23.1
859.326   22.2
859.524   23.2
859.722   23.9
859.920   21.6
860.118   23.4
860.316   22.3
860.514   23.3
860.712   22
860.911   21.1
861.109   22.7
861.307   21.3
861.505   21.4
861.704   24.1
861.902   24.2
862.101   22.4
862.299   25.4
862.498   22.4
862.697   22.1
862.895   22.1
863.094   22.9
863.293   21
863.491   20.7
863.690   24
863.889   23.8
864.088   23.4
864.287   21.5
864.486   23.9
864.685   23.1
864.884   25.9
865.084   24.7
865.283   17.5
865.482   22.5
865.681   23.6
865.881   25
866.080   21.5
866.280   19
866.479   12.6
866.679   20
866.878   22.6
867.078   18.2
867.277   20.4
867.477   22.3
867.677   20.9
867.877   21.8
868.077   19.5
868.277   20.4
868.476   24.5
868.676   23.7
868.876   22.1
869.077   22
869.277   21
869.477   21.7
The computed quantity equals 0.33 nm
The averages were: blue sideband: 23.5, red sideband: 22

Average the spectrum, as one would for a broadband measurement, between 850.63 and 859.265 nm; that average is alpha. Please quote 22.2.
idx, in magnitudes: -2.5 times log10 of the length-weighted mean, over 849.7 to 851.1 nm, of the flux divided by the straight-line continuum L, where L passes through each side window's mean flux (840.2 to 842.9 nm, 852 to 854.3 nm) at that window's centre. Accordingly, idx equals 0.06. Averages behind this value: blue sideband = 23.6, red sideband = 22.5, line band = 21.4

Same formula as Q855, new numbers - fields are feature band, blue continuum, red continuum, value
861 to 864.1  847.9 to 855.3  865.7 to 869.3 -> -0.202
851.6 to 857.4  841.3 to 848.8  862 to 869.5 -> 0.288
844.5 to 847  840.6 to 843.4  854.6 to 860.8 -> 0.012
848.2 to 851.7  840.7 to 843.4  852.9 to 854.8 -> -0.246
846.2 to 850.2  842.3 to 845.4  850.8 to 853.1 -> -0.042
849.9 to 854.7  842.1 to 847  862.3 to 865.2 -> 0.360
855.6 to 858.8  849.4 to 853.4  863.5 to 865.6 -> -0.082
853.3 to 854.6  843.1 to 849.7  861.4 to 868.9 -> 0.189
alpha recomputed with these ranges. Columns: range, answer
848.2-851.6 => 22.7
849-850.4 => 22.2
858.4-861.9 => 22.9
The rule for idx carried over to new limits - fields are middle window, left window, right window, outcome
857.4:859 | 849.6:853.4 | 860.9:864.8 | -0.08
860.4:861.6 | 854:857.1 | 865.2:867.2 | -0.08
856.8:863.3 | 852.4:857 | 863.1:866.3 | -0.05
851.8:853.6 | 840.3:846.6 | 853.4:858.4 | -0.06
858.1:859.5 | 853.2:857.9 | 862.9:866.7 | -0.10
